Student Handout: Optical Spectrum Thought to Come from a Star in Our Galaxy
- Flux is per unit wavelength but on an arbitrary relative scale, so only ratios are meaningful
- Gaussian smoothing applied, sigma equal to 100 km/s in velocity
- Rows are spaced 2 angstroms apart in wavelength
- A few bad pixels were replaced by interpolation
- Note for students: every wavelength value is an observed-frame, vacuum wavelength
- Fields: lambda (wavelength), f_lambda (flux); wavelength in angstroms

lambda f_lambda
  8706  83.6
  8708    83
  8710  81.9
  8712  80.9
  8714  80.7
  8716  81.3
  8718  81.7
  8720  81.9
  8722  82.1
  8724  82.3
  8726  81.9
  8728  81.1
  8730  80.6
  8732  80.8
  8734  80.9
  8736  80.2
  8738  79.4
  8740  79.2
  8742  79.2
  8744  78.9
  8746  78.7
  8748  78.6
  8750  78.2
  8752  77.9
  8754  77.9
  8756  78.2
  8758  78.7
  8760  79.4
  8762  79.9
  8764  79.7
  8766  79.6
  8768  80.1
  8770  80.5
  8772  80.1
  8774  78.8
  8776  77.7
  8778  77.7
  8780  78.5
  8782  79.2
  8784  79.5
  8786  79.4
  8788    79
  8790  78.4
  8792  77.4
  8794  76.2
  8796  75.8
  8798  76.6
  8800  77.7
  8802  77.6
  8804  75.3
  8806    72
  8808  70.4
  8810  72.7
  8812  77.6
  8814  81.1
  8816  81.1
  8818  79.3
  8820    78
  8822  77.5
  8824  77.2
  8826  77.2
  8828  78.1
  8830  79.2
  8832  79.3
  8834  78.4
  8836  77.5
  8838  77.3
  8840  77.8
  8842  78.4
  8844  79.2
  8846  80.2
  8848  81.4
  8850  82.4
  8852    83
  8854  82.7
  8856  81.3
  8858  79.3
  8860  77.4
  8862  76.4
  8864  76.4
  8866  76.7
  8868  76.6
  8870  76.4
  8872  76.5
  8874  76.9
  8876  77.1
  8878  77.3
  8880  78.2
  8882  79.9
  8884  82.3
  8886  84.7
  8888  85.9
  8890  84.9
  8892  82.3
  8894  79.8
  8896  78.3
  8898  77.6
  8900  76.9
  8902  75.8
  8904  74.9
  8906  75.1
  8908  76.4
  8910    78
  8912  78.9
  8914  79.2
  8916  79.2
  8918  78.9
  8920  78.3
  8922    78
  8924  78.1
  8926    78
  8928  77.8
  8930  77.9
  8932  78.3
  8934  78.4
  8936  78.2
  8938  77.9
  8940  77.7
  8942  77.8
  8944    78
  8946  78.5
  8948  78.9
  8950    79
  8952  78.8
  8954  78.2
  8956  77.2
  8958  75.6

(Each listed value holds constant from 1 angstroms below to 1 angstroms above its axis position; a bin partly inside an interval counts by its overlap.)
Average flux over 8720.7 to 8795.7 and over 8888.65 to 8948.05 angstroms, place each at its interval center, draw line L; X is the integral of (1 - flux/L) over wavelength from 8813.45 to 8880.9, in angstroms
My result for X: 0.1 angstroms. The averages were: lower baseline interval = 79.3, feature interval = 78.6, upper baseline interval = 78.3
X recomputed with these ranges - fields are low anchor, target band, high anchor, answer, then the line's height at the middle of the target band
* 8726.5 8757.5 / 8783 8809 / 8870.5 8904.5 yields 0.9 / 79.4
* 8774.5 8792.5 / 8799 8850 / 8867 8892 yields 0.9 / 79.1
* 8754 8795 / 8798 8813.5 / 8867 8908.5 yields 0.7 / 78.8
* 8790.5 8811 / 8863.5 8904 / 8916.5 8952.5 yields -1.0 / 77.1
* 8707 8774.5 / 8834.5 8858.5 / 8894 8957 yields -0.4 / 78.9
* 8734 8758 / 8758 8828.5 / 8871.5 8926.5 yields 0.8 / 78.9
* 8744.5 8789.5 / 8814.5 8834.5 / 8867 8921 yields 0.1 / 78.9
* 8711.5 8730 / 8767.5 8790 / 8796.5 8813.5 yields -0.6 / 77.2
